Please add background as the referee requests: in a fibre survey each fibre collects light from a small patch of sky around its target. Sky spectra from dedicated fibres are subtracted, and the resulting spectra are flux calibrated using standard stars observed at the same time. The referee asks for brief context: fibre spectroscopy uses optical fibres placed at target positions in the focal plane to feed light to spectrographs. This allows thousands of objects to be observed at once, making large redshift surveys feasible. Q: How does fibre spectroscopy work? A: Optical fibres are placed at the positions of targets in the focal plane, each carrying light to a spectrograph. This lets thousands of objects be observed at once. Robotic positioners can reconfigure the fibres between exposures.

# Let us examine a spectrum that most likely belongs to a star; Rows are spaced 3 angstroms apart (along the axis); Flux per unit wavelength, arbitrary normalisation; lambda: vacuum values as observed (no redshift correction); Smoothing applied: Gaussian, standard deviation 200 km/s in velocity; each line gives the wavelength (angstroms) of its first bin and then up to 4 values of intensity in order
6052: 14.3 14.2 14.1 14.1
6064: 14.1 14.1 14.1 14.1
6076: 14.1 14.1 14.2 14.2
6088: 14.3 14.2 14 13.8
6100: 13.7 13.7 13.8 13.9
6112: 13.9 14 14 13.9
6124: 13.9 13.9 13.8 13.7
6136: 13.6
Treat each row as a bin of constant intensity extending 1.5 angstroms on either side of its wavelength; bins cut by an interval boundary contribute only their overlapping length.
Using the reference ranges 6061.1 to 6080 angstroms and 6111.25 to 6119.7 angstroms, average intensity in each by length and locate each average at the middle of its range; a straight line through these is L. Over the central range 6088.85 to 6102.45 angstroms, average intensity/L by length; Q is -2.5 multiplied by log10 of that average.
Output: 0.008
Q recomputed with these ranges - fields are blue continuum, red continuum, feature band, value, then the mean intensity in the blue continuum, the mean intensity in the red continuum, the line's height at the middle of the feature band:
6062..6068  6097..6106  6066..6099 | -0.01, 14.1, 13.7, 13.9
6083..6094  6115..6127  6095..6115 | 0.02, 14.2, 13.9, 14.1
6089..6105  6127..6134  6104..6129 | -0.01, 13.9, 13.8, 13.8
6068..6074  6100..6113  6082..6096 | -0.02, 14.1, 13.8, 14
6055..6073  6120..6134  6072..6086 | -0.01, 14.1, 13.8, 14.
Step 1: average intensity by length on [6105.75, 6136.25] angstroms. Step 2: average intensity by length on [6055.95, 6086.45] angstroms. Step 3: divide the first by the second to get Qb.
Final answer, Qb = 0.98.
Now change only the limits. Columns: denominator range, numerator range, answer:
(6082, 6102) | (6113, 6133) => 0.99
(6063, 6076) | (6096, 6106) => 0.97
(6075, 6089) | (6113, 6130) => 0.98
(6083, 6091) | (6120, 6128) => 0.98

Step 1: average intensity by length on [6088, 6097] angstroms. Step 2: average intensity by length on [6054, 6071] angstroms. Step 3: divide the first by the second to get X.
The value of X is 1.00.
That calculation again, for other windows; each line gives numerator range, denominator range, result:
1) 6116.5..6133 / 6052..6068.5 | 0.98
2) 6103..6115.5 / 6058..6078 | 0.98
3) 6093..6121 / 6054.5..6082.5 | 0.98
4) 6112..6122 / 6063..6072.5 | 0.99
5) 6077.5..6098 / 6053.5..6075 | 1.00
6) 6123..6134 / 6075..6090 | 0.97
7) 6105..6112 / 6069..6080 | 0.98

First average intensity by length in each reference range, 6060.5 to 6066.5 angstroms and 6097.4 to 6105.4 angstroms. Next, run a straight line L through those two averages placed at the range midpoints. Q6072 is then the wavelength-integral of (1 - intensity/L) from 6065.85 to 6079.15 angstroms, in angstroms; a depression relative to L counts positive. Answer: -0.1 angstroms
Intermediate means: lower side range 14.1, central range 14.1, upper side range 13.7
